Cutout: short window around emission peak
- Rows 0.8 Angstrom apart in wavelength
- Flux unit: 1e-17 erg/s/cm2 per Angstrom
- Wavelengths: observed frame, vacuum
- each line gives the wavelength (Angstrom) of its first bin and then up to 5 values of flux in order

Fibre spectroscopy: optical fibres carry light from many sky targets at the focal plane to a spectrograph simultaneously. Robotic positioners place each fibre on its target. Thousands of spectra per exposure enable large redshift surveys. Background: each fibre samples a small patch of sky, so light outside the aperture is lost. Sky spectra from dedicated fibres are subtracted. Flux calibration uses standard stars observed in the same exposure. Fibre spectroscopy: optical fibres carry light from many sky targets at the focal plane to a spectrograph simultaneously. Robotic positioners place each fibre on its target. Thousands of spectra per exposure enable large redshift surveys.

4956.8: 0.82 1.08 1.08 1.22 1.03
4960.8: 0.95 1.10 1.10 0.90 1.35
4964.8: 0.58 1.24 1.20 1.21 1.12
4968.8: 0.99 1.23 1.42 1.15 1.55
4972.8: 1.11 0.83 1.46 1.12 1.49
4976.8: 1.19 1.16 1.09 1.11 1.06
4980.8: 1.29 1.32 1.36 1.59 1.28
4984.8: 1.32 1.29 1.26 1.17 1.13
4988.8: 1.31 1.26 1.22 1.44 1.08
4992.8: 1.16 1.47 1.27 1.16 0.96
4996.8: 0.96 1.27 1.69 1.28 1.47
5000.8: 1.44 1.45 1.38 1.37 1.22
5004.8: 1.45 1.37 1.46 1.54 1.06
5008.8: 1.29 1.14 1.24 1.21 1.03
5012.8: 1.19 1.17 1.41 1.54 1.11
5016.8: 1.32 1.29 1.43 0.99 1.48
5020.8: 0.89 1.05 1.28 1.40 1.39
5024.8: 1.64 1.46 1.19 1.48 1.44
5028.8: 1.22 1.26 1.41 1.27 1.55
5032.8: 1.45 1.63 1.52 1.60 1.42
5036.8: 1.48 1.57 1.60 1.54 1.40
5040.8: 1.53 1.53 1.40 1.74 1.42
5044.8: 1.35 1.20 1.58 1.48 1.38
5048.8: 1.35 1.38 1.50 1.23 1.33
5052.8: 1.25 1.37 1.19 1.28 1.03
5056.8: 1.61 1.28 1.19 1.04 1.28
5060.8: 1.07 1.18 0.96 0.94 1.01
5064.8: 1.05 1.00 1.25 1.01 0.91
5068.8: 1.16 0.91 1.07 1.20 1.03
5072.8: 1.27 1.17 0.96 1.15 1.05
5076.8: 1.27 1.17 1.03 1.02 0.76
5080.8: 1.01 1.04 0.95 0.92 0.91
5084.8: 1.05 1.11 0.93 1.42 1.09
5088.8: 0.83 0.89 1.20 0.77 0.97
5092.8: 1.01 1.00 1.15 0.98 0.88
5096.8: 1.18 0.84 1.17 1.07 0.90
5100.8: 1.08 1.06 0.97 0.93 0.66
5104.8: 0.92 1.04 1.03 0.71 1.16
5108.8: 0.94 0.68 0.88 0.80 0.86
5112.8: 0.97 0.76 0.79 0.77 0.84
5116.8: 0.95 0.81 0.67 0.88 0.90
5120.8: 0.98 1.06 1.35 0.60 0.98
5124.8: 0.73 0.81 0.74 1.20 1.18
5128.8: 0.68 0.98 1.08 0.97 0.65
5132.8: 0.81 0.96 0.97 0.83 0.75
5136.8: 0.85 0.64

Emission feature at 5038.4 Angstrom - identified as C III] 1909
